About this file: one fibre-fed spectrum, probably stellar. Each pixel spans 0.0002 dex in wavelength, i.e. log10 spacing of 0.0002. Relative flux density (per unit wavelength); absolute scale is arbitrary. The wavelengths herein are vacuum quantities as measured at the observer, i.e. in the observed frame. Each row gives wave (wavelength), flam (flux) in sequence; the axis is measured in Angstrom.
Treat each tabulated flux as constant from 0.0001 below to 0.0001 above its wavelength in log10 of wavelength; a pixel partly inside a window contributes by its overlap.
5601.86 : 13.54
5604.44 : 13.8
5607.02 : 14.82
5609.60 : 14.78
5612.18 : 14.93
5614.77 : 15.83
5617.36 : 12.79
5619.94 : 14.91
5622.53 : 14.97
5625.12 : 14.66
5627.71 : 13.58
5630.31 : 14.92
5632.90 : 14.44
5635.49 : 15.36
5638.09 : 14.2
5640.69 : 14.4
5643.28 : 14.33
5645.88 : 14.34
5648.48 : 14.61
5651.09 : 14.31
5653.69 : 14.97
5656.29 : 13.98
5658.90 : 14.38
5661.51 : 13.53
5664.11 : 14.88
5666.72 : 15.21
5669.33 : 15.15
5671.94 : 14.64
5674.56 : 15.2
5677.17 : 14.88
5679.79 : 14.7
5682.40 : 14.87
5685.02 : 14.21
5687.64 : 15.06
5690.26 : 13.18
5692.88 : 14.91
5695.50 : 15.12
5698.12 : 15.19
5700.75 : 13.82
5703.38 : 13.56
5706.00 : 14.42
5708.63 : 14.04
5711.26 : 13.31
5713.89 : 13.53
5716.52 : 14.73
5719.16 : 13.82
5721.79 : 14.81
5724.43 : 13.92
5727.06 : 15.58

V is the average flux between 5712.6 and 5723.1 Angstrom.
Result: 14.2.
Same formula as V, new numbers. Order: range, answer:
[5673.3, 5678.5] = 15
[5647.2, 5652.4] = 14.4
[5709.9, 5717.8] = 13.9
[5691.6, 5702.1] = 14.8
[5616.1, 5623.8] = 14.2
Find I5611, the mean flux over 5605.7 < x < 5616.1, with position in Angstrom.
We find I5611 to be 15.1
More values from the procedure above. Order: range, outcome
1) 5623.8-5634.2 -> 14.4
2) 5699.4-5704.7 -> 13.7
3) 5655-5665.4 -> 14.2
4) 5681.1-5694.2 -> 14.4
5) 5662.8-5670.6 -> 15.1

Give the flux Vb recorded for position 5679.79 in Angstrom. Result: 14.7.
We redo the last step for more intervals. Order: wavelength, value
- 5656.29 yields 13.98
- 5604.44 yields 13.8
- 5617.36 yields 12.79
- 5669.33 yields 15.15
